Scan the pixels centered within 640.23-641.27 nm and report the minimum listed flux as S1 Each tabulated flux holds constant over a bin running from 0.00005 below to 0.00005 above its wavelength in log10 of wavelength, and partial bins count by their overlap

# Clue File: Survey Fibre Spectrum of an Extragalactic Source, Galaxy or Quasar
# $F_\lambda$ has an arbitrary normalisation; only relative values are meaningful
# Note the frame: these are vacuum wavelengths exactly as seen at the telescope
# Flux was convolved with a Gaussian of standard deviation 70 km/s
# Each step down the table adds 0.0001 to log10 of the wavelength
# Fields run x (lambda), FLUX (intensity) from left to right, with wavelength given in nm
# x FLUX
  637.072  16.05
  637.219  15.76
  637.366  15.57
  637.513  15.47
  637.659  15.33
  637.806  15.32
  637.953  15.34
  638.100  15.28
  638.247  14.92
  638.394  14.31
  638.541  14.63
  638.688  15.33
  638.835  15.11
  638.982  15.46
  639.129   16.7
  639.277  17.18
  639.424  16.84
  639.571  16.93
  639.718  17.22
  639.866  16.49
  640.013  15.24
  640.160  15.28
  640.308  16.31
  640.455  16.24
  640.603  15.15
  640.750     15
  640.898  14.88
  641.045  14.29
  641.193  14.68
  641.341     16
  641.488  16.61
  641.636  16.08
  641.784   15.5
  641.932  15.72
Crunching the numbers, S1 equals 14.29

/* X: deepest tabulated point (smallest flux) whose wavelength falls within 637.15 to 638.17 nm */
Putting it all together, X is 15.28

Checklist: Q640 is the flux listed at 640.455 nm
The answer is 16.24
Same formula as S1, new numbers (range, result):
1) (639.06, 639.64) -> 16.7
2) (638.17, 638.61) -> 14.31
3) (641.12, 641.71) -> 14.68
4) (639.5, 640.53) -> 15.24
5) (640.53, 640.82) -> 15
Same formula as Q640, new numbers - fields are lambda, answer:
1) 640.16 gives 15.28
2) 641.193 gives 14.68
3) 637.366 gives 15.57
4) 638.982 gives 15.46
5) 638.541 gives 14.63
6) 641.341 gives 16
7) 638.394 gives 14.31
